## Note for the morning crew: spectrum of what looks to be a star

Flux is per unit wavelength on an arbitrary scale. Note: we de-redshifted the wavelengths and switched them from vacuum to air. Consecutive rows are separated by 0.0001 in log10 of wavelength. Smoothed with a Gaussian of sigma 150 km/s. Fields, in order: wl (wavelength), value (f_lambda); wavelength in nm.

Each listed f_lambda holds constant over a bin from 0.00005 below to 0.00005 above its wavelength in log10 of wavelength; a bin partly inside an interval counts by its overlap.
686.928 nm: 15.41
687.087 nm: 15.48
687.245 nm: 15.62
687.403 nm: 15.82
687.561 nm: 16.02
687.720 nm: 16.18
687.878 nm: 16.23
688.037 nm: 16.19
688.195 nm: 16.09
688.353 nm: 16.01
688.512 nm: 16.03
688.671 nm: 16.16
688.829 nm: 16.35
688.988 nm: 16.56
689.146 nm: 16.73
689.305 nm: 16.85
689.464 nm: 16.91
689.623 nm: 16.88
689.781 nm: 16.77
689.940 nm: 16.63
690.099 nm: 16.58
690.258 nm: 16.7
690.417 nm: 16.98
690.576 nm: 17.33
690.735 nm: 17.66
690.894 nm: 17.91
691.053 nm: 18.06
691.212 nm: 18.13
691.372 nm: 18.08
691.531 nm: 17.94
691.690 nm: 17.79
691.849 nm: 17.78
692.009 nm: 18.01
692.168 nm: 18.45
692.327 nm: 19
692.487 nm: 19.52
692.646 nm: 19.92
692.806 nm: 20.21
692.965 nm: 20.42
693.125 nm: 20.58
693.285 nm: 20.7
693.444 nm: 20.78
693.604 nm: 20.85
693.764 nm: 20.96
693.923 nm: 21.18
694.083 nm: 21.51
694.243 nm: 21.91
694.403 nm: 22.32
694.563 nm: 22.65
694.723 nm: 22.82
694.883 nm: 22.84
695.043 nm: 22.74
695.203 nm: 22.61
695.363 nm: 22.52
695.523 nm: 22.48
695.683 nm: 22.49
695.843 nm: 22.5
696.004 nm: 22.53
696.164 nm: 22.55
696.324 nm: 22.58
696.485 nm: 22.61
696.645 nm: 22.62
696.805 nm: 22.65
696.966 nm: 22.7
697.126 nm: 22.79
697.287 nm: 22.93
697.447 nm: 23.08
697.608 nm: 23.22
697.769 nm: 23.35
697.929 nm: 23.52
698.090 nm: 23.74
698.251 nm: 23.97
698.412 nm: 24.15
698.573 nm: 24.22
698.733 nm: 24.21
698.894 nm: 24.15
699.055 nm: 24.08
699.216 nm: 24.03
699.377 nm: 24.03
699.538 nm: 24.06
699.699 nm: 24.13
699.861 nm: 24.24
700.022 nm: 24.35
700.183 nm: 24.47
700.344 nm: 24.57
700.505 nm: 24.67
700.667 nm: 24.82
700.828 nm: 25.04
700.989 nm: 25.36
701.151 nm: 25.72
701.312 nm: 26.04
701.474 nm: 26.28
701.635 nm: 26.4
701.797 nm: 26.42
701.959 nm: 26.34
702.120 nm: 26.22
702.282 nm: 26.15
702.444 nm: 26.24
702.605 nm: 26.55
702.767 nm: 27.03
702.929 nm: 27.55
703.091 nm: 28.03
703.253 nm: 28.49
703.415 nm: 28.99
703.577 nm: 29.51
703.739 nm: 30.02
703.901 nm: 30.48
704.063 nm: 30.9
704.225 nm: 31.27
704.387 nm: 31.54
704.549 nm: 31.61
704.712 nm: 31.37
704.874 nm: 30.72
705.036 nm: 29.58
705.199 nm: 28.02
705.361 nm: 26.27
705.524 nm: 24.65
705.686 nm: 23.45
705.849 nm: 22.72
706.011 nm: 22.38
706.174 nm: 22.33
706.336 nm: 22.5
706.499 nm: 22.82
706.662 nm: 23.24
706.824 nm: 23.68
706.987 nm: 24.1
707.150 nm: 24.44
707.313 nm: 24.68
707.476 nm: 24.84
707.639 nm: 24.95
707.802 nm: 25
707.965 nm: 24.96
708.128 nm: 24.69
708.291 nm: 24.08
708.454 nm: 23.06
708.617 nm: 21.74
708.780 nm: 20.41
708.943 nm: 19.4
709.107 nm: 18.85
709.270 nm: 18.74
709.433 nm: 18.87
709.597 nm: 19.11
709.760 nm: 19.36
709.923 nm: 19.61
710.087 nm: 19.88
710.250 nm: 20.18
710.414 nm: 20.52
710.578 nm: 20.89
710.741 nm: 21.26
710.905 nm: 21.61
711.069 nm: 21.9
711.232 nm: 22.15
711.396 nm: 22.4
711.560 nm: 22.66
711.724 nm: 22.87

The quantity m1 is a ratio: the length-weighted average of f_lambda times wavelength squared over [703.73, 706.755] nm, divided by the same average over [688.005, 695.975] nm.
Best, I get 1.47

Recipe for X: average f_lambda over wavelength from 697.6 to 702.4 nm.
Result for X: 24.8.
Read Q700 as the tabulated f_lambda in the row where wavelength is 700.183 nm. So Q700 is 24.47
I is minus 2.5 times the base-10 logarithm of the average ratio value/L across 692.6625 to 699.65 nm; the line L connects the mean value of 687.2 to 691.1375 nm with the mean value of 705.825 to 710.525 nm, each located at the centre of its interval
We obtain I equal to -0.21 mag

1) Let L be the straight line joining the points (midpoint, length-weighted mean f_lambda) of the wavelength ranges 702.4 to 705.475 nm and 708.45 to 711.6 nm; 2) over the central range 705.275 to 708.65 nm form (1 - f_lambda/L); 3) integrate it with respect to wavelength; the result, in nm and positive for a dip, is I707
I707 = 0.13 nm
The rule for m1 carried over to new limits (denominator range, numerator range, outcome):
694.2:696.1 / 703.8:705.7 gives 1.34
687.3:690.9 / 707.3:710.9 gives 1.38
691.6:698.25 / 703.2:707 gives 1.29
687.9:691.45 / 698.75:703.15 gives 1.56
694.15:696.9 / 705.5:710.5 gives 1.02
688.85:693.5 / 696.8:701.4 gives 1.36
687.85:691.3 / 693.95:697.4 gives 1.36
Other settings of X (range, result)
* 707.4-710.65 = 21.5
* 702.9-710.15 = 24.9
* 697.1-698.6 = 23.5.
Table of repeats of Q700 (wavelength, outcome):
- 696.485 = 22.61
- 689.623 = 16.88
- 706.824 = 23.68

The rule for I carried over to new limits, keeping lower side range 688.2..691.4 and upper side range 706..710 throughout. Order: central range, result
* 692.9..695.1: -0.186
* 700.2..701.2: -0.233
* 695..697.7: -0.200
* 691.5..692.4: -0.037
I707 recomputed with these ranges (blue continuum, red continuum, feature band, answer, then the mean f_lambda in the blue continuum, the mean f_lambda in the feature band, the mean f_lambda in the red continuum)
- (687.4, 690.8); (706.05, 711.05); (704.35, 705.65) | -0.493 nm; 16.5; 28.9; 22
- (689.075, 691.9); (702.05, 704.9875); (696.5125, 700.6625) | 0.140 nm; 17.3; 23.8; 29.1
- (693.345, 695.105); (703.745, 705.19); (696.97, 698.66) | 0.102 nm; 21.9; 23.5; 30.7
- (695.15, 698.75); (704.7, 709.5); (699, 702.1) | -0.230 nm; 23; 25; 23.8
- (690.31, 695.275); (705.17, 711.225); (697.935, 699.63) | -0.259 nm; 19.9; 24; 22.4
